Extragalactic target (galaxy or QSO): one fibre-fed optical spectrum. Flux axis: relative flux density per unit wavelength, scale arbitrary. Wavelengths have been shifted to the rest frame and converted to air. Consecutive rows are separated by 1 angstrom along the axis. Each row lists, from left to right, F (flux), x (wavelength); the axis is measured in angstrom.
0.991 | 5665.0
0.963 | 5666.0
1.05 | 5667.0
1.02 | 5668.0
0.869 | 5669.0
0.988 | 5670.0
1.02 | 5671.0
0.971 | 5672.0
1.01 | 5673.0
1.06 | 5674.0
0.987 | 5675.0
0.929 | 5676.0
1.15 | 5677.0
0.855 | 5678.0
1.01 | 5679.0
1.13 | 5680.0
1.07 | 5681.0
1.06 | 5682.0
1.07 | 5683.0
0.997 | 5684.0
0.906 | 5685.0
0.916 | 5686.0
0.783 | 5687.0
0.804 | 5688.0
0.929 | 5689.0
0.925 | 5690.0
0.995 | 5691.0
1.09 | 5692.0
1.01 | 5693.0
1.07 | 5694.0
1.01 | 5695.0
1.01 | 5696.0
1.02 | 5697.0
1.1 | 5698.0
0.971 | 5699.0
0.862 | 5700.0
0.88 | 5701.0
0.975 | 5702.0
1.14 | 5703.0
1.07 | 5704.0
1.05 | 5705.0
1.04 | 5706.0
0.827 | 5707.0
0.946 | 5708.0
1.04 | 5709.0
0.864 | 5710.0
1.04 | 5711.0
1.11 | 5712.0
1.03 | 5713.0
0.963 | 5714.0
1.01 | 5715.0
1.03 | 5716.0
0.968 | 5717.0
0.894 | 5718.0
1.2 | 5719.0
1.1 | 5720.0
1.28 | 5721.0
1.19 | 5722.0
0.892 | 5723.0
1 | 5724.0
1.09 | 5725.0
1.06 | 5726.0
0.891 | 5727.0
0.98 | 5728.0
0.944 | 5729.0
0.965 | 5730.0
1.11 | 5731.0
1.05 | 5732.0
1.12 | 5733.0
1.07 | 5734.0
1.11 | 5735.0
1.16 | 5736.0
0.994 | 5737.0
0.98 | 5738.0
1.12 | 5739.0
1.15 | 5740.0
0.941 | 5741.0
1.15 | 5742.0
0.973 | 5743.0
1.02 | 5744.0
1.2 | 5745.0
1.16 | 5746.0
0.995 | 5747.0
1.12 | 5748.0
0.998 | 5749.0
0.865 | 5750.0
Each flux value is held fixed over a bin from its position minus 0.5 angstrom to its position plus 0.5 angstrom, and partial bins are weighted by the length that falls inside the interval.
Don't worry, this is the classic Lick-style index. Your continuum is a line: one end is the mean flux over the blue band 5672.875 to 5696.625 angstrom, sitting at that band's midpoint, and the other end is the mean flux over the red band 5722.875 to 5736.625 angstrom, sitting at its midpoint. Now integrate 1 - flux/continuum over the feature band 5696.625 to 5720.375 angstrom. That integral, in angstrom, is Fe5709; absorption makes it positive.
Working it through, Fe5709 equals 0.2 angstrom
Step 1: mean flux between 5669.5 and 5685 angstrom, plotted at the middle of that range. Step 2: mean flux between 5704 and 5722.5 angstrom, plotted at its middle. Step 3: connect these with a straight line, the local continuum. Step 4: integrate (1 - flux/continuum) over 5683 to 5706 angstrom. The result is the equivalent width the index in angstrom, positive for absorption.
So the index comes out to 1.0 angstrom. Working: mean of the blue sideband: 1.02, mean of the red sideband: 1.03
